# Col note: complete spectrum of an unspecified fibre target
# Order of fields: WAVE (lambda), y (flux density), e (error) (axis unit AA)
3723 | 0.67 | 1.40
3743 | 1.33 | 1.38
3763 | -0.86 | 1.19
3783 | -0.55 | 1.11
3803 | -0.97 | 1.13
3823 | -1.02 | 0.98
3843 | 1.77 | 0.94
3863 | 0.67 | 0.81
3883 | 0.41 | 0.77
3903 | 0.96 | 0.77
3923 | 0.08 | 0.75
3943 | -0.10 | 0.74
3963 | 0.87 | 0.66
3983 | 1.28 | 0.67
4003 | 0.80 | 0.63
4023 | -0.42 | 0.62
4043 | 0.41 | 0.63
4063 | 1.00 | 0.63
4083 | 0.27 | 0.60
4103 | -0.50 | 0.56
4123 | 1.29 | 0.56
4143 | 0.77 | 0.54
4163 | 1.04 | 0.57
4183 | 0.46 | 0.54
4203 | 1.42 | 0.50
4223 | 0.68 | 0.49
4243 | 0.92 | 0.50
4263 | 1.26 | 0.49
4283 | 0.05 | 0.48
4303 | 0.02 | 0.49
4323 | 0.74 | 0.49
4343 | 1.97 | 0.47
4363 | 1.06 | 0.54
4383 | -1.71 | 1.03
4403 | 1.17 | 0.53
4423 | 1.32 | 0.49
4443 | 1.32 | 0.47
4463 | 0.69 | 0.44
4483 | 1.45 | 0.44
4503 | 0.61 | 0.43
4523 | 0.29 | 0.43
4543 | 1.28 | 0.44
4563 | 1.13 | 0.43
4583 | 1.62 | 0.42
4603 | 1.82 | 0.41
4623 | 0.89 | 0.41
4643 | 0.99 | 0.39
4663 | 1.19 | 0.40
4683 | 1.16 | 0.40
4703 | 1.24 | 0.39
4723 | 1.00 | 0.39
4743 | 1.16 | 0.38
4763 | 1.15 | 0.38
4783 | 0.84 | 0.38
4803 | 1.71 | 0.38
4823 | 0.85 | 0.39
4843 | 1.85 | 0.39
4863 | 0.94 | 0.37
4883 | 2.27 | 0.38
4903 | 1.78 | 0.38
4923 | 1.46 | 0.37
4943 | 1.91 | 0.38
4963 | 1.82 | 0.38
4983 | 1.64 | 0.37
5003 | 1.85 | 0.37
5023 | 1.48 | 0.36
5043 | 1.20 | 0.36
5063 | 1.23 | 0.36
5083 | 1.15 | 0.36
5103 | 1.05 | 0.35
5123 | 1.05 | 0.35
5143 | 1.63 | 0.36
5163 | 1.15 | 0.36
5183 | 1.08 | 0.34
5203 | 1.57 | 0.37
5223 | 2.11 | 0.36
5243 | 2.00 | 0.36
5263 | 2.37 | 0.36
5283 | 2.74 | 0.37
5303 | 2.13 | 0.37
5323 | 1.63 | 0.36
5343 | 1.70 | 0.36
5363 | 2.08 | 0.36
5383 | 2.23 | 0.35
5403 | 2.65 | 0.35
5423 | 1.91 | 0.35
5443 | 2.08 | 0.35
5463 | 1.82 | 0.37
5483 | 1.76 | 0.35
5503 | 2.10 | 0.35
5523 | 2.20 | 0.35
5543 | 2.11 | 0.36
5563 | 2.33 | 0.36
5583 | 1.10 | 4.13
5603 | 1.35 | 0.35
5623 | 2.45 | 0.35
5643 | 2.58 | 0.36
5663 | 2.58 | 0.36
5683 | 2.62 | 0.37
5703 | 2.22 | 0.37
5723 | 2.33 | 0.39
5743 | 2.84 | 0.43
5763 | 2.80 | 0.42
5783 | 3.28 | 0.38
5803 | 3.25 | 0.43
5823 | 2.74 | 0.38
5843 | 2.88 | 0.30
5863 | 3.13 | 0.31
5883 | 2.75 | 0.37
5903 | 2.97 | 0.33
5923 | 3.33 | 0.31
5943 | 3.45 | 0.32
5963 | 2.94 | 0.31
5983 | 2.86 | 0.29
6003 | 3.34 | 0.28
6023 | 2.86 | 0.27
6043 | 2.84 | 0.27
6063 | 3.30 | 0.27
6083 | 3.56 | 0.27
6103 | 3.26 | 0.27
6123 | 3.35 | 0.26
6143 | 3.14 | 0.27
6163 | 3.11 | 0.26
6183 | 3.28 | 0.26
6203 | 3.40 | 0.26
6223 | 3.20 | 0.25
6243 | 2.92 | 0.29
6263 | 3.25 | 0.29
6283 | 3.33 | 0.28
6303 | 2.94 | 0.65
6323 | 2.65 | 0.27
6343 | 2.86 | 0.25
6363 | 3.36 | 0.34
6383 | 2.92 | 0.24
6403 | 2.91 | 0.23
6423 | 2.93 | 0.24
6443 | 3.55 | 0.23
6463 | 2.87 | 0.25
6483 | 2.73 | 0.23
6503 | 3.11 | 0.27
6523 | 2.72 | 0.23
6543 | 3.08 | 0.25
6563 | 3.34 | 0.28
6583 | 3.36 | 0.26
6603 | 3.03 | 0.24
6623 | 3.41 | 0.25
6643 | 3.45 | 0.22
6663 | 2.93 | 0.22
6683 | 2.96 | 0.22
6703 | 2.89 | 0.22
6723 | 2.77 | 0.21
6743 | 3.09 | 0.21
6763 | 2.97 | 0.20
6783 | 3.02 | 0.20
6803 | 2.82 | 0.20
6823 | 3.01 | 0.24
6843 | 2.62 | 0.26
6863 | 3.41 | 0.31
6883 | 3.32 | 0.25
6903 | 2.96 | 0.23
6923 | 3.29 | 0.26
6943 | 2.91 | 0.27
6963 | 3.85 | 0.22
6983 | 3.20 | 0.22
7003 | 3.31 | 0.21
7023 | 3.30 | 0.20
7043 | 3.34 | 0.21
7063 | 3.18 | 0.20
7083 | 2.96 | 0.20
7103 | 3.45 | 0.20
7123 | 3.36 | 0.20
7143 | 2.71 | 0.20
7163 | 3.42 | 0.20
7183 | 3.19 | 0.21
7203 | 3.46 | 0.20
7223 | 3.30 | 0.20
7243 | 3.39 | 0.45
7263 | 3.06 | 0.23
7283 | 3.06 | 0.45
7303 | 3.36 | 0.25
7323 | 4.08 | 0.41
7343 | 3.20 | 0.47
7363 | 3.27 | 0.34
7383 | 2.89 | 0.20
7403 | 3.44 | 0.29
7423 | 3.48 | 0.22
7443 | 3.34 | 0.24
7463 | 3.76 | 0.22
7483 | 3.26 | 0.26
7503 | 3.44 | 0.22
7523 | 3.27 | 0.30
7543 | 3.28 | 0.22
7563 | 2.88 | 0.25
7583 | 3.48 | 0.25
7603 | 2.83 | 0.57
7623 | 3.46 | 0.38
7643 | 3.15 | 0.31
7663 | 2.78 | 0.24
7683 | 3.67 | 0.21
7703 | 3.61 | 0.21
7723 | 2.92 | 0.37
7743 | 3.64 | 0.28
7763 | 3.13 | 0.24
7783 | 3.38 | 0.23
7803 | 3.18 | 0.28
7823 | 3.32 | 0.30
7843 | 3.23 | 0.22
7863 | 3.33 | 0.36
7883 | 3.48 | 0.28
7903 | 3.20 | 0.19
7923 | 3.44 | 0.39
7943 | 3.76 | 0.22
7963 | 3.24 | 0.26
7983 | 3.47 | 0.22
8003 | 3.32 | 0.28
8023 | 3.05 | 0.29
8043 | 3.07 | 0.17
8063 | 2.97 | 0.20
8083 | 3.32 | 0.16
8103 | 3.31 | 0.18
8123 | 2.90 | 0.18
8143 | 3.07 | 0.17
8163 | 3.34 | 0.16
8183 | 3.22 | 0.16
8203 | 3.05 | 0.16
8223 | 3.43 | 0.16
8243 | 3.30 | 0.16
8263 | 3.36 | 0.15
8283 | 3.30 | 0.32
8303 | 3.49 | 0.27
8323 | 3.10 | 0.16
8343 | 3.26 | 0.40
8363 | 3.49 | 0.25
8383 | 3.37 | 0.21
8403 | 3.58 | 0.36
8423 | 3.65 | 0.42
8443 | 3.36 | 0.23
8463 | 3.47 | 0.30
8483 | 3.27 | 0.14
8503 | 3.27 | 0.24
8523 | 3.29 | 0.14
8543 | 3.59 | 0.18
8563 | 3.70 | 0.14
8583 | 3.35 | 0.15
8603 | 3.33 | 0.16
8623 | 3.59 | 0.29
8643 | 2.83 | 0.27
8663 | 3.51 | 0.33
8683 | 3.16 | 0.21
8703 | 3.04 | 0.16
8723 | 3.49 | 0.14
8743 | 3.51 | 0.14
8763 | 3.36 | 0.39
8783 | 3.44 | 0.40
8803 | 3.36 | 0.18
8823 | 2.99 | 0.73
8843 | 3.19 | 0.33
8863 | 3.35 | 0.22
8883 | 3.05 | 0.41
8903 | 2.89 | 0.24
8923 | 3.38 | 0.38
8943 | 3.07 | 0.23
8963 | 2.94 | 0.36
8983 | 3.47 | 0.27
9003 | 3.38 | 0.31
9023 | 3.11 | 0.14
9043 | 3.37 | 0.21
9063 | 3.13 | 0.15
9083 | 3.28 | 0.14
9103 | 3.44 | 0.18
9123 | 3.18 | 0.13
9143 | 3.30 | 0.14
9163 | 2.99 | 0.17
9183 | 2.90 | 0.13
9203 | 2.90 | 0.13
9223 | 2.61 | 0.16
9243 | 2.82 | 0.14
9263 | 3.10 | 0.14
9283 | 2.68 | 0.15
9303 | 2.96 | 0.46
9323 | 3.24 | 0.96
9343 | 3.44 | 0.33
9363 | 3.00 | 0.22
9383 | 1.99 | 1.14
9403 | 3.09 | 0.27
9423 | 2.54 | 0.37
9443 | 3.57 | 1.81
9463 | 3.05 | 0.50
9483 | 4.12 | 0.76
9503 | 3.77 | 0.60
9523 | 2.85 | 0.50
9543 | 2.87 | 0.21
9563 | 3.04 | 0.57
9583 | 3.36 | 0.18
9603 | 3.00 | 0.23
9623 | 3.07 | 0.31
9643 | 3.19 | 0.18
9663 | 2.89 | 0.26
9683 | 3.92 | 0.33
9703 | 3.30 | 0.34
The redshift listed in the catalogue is 0.299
